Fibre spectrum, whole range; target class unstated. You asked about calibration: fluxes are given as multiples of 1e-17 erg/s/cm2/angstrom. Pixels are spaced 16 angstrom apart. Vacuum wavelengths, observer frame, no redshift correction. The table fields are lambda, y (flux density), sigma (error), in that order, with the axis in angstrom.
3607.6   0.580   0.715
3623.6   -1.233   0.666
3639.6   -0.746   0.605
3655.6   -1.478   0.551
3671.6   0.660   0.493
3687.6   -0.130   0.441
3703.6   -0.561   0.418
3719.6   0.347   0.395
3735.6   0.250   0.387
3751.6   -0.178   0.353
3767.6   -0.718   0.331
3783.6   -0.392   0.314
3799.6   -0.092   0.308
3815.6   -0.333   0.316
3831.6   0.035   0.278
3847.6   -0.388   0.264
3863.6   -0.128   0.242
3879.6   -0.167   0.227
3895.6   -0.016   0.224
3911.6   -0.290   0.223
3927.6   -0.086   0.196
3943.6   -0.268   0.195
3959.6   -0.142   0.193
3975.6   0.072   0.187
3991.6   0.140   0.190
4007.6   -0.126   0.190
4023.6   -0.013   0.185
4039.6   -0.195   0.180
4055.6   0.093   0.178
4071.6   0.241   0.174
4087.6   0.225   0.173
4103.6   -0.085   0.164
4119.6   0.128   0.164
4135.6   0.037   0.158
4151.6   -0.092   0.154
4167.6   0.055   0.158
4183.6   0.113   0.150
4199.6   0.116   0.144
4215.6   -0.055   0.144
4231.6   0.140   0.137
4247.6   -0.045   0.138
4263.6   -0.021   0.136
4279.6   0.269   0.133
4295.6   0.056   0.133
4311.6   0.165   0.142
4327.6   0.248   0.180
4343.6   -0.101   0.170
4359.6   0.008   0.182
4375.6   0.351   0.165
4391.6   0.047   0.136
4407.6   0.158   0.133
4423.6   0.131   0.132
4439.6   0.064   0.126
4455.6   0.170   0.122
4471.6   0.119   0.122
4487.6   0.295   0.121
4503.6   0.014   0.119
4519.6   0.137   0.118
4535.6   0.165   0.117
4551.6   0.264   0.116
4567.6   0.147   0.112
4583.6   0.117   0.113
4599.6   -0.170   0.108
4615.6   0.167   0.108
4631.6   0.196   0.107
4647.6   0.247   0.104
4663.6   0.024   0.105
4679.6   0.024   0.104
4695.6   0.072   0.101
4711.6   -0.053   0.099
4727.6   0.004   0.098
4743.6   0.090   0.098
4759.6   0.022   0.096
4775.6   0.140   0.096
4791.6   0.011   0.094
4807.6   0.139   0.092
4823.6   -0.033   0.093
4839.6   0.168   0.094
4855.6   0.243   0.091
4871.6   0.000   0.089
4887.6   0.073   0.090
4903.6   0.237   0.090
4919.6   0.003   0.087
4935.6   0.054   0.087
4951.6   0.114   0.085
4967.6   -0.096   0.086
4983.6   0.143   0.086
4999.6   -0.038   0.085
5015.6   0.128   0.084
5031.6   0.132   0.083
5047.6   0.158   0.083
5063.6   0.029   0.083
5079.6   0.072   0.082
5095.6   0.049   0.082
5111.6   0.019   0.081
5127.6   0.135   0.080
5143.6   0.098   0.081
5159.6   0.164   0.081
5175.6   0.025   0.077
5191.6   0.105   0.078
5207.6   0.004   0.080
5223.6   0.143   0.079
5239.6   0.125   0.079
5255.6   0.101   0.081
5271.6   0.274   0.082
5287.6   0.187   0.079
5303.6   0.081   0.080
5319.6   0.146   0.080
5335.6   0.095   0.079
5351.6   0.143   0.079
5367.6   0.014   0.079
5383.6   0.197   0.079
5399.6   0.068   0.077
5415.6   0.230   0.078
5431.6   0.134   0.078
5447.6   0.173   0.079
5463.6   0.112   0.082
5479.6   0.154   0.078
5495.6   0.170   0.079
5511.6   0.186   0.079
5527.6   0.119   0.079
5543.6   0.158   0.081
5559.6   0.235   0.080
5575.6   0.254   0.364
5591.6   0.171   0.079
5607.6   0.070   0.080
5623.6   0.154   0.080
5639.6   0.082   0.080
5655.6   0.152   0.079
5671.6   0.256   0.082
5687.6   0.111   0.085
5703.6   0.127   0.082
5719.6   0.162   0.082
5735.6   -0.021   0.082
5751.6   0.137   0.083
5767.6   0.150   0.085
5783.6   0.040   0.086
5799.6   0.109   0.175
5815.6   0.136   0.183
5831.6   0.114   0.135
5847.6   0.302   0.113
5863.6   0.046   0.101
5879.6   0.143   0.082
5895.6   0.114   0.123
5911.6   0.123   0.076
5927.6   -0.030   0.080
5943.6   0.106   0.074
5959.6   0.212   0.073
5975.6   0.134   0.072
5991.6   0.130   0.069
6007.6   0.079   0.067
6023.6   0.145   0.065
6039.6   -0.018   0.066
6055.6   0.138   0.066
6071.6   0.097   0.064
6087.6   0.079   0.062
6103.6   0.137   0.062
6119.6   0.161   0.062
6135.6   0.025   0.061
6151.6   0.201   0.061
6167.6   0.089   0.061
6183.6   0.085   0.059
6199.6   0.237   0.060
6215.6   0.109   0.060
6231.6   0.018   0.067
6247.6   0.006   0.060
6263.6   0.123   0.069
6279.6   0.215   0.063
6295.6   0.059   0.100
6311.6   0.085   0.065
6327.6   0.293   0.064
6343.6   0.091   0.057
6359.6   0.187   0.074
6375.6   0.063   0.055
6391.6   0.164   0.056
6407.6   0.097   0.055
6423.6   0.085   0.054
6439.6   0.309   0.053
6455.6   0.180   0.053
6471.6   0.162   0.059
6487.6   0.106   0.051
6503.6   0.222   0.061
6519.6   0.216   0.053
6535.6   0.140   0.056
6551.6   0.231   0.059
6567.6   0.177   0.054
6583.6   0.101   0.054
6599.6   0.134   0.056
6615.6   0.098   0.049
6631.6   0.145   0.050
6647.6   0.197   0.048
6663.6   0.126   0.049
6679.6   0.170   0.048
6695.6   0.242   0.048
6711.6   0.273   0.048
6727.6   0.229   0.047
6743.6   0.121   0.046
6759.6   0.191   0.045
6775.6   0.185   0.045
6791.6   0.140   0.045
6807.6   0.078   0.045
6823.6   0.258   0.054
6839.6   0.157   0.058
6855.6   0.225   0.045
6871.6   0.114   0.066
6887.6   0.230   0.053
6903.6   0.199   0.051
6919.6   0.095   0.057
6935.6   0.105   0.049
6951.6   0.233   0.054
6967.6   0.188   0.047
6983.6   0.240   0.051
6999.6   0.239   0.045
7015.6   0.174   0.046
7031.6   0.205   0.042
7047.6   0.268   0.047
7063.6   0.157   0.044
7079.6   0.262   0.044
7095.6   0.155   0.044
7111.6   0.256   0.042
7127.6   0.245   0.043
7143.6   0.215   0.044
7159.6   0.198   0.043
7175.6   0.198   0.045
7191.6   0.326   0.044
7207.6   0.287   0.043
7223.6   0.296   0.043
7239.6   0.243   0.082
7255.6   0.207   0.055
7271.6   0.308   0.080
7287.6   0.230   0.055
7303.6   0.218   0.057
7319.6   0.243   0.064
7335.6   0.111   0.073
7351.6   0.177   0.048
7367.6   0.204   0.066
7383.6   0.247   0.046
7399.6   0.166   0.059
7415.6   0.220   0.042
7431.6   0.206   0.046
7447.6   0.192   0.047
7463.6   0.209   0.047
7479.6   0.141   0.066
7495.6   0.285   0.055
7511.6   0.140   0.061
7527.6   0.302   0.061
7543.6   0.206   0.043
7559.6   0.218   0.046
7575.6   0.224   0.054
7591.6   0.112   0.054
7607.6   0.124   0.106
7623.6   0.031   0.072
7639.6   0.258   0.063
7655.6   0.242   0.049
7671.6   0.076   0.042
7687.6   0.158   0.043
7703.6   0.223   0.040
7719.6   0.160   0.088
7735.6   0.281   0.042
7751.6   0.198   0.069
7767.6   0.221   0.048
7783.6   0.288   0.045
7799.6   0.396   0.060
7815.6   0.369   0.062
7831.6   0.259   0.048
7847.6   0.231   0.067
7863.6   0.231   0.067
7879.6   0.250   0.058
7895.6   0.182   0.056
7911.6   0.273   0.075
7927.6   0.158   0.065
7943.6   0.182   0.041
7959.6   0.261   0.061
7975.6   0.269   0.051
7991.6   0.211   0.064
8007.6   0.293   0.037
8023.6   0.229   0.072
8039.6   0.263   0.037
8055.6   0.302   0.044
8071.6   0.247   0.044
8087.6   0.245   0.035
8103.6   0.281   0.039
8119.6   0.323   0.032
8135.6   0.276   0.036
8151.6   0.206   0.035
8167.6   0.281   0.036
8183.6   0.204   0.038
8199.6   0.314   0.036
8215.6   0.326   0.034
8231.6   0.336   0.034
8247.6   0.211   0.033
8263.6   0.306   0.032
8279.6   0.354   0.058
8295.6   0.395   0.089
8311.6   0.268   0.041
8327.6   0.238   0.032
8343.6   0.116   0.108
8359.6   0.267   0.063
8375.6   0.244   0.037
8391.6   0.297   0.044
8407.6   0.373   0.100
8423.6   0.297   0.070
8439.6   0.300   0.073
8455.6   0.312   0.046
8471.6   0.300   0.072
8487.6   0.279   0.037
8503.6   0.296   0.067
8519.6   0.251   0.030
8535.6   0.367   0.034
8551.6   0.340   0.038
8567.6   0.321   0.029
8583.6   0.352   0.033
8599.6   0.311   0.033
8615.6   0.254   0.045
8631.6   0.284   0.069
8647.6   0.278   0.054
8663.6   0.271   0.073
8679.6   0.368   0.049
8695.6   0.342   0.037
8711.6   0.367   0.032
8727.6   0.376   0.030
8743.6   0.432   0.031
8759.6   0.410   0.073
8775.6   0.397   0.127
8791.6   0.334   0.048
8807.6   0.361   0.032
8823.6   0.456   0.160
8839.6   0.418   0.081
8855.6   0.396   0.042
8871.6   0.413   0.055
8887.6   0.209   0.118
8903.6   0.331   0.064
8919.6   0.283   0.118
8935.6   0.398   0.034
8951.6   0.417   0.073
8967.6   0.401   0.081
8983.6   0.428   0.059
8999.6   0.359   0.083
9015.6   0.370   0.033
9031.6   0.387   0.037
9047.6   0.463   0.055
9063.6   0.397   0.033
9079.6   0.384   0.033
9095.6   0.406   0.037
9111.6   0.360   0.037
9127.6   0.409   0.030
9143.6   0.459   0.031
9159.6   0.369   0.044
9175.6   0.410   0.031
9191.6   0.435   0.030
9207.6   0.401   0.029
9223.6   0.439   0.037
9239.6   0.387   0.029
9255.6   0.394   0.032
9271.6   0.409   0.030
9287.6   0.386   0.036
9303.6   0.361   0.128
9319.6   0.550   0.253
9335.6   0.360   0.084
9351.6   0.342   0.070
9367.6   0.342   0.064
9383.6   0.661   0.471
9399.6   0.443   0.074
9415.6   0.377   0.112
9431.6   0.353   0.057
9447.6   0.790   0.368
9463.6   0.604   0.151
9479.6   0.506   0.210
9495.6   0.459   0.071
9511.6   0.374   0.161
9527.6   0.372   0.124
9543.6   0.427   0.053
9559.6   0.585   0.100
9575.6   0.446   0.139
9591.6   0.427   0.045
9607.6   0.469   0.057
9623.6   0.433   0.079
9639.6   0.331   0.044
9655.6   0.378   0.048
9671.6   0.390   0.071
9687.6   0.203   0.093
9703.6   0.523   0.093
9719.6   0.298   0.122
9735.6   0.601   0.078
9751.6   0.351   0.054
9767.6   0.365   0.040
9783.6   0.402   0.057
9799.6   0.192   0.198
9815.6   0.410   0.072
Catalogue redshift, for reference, 0.935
